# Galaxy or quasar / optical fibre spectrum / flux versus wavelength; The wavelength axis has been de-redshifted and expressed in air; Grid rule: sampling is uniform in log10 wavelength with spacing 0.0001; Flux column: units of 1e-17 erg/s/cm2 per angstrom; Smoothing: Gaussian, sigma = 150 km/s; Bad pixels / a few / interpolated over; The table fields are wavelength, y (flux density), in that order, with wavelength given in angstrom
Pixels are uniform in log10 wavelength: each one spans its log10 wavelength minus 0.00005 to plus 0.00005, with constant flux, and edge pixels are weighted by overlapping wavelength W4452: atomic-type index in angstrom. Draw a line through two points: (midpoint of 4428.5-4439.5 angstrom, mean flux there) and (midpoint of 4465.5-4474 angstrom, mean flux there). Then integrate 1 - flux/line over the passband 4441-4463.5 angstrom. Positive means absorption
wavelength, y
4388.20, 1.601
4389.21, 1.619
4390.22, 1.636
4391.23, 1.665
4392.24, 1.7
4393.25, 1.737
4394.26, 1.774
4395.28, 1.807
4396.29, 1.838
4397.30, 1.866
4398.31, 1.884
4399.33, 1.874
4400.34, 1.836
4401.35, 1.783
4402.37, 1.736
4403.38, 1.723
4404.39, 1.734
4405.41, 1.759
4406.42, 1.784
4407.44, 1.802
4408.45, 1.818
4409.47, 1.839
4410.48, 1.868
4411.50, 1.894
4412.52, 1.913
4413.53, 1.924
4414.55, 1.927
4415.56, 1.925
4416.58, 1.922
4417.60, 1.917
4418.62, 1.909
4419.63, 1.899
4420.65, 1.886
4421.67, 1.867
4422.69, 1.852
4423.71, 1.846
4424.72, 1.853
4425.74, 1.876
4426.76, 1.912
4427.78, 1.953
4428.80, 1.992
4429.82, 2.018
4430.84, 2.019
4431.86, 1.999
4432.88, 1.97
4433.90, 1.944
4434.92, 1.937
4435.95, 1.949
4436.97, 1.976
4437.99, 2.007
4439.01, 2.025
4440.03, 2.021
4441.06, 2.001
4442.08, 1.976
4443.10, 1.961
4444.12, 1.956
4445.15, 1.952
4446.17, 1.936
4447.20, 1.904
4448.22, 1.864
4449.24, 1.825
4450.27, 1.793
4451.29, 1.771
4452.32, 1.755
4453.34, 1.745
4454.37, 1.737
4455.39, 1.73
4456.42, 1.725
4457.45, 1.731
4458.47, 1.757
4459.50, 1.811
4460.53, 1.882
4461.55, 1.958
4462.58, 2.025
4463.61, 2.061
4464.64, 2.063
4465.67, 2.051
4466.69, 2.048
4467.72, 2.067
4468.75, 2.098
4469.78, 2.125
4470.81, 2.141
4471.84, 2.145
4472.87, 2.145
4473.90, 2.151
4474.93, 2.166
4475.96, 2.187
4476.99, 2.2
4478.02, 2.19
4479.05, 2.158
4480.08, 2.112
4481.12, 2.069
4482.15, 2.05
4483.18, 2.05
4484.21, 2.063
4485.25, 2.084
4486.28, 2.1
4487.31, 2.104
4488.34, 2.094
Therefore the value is 2.1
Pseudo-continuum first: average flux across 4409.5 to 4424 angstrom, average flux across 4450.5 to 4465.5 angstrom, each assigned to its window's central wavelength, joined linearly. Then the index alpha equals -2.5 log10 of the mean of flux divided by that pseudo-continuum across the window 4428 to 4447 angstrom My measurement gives -0.061 mag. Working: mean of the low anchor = 1.89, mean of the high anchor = 1.84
